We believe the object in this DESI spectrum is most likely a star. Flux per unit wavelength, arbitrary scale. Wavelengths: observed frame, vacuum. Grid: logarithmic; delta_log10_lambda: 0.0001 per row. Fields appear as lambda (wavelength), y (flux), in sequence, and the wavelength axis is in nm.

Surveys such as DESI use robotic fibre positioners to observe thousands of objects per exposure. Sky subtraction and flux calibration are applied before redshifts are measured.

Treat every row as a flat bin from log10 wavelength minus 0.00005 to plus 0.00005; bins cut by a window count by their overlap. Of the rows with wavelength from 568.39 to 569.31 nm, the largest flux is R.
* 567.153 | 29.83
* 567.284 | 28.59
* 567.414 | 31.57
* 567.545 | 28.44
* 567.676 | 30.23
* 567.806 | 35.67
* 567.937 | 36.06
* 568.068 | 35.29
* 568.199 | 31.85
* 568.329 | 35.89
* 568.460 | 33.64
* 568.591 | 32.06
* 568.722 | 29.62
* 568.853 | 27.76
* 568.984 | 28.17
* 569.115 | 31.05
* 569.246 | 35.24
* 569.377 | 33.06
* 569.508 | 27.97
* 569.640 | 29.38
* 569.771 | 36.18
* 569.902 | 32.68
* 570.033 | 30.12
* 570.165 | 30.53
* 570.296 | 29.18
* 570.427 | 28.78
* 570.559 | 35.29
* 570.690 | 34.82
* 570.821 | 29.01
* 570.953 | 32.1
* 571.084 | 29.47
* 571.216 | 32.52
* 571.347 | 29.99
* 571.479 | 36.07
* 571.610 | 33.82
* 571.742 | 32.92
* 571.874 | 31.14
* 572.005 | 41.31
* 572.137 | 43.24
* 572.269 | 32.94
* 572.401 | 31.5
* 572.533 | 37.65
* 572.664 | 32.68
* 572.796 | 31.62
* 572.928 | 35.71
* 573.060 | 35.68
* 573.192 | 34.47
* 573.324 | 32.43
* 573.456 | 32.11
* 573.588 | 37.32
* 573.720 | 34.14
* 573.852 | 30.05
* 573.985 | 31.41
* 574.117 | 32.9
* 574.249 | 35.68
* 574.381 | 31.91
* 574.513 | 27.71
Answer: 35.24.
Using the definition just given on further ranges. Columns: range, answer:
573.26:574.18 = 37.32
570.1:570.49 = 30.53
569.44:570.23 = 36.18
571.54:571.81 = 33.82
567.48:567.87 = 35.67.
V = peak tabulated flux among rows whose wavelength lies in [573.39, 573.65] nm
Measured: 37.32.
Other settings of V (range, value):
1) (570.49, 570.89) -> 35.29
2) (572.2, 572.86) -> 37.65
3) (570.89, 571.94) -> 36.07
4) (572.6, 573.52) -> 35.71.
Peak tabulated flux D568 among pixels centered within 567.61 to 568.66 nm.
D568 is 36.06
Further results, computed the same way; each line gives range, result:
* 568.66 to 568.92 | 29.62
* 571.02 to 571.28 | 32.52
